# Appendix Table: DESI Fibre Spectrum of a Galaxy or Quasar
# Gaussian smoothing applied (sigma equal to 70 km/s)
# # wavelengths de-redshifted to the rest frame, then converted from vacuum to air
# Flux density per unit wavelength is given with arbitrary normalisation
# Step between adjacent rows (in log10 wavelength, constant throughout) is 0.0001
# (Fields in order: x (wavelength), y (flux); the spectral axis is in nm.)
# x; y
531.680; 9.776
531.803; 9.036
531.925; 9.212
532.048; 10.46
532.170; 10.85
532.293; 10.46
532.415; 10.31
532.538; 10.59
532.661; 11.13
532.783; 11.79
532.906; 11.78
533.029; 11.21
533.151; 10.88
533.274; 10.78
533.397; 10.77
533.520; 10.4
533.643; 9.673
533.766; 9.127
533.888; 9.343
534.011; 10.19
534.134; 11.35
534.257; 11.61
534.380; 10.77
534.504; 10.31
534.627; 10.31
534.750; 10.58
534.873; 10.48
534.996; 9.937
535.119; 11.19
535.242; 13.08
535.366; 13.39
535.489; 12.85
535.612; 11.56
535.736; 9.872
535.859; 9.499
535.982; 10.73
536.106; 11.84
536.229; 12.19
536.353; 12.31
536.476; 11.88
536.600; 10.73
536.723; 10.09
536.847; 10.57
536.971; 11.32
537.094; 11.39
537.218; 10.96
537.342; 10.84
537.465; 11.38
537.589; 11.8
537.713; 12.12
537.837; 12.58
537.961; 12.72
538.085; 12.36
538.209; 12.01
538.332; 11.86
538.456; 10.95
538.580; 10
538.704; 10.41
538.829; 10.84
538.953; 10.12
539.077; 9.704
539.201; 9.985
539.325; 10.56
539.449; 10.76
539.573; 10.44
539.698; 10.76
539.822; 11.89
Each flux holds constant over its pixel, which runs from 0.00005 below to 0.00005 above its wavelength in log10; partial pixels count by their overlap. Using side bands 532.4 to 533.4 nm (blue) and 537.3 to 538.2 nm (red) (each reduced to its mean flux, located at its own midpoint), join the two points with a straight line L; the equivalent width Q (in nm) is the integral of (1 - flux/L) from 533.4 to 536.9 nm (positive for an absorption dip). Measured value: 0.177 nm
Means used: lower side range 11.1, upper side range 12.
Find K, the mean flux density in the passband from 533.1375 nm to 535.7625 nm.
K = 10.8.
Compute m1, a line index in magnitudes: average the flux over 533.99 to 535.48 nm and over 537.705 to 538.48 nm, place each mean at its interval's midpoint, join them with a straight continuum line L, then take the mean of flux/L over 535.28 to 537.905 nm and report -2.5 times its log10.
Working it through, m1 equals 0.026 mag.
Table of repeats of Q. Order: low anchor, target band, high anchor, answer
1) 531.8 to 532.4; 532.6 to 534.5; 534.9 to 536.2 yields -0.01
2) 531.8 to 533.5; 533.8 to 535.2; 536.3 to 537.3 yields 0.04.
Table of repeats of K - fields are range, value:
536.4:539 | 11.3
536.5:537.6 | 11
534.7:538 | 11.4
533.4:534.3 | 10.3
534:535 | 10.7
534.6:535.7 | 11.5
